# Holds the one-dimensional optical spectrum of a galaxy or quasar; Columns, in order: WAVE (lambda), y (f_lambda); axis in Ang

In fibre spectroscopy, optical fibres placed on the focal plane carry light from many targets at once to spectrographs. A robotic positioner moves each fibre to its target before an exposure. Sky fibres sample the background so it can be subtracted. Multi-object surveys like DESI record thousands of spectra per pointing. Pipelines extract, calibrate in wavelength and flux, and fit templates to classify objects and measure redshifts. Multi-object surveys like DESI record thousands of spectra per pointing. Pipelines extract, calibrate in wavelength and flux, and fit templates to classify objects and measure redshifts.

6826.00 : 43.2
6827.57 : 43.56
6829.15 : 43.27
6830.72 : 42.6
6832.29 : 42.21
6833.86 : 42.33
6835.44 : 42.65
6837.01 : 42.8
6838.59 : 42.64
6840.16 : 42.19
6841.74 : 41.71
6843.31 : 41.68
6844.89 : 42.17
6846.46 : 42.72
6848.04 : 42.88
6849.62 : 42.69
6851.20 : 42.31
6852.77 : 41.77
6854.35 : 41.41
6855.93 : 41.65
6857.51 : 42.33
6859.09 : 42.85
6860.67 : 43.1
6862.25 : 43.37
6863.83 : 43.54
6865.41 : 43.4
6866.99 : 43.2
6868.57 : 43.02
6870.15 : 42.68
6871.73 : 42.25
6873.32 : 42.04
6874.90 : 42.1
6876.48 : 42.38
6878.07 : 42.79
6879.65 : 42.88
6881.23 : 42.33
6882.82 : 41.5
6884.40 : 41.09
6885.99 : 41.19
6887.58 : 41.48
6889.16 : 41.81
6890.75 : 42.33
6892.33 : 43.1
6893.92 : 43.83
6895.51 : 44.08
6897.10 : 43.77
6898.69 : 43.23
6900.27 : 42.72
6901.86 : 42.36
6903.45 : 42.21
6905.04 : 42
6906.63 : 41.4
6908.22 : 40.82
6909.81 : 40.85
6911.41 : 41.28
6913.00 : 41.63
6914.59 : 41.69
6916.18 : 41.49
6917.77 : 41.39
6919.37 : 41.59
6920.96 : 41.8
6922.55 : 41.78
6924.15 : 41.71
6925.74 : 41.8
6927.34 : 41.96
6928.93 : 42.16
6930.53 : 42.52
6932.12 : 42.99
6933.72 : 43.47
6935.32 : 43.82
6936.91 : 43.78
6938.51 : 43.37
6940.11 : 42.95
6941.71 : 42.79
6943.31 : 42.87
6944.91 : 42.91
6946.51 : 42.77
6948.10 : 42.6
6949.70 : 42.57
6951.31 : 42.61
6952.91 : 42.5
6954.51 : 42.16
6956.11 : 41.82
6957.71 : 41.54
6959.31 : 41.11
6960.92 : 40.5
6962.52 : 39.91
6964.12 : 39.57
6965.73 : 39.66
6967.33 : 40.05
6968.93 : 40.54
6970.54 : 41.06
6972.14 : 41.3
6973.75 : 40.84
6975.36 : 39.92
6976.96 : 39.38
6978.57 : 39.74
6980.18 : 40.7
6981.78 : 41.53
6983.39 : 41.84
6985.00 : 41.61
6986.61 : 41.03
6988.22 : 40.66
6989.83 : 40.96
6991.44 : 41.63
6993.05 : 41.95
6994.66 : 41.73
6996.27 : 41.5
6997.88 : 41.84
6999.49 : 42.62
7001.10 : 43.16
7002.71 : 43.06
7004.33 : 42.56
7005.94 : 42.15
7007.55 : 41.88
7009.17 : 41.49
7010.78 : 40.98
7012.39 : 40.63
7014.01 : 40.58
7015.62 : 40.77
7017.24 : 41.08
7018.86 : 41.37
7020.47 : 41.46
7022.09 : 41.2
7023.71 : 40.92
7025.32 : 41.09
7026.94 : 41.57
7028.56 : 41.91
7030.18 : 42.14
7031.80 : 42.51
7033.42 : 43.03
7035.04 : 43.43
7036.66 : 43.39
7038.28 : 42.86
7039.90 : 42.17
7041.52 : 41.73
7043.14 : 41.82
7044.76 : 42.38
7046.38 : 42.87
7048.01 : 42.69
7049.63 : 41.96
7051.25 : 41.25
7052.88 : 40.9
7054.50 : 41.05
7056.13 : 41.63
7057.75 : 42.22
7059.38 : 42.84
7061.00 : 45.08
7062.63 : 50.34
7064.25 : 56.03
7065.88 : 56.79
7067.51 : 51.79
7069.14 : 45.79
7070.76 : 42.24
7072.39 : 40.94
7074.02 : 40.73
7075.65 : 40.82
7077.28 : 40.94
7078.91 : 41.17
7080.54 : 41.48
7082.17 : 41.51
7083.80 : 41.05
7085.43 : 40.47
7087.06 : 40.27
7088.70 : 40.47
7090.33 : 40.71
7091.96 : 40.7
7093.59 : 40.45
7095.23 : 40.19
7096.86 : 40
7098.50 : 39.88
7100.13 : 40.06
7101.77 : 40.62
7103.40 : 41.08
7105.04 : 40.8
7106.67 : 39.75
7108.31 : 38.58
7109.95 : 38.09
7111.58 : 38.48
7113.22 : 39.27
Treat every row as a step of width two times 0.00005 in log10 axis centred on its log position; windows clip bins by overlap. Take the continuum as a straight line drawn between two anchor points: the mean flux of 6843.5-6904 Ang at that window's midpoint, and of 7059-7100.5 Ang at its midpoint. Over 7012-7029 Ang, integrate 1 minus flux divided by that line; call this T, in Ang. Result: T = 0.7 Ang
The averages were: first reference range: 42.5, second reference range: 43.2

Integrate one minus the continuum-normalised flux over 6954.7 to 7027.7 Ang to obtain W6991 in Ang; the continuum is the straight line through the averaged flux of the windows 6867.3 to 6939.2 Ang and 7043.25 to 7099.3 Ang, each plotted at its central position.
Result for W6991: 2.5 Ang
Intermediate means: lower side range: 42.3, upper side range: 42.9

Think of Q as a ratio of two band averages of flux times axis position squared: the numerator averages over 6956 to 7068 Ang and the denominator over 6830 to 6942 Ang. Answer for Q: 1.0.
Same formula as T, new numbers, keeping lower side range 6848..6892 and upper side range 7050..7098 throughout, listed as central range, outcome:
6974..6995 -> 0.89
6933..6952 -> -0.19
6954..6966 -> 0.53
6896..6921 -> 0.34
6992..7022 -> 0.80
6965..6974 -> 0.45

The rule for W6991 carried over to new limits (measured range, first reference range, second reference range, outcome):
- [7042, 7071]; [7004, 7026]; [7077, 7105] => -2.89 Ang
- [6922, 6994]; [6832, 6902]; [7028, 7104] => 1.57 Ang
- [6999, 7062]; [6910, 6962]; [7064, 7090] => 1.59 Ang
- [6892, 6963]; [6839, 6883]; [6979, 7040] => -0.21 Ang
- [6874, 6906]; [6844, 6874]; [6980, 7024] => -0.07 Ang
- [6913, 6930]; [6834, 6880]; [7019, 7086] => 0.39 Ang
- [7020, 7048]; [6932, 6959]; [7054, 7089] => 0.92 Ang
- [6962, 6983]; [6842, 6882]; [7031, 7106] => 1.11 Ang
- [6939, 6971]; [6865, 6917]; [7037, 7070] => 1.17 Ang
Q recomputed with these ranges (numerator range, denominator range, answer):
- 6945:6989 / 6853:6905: 0.99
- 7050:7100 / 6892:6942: 1.06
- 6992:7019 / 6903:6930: 1.03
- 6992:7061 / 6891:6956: 1.02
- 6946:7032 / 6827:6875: 1.01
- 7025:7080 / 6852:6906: 1.08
